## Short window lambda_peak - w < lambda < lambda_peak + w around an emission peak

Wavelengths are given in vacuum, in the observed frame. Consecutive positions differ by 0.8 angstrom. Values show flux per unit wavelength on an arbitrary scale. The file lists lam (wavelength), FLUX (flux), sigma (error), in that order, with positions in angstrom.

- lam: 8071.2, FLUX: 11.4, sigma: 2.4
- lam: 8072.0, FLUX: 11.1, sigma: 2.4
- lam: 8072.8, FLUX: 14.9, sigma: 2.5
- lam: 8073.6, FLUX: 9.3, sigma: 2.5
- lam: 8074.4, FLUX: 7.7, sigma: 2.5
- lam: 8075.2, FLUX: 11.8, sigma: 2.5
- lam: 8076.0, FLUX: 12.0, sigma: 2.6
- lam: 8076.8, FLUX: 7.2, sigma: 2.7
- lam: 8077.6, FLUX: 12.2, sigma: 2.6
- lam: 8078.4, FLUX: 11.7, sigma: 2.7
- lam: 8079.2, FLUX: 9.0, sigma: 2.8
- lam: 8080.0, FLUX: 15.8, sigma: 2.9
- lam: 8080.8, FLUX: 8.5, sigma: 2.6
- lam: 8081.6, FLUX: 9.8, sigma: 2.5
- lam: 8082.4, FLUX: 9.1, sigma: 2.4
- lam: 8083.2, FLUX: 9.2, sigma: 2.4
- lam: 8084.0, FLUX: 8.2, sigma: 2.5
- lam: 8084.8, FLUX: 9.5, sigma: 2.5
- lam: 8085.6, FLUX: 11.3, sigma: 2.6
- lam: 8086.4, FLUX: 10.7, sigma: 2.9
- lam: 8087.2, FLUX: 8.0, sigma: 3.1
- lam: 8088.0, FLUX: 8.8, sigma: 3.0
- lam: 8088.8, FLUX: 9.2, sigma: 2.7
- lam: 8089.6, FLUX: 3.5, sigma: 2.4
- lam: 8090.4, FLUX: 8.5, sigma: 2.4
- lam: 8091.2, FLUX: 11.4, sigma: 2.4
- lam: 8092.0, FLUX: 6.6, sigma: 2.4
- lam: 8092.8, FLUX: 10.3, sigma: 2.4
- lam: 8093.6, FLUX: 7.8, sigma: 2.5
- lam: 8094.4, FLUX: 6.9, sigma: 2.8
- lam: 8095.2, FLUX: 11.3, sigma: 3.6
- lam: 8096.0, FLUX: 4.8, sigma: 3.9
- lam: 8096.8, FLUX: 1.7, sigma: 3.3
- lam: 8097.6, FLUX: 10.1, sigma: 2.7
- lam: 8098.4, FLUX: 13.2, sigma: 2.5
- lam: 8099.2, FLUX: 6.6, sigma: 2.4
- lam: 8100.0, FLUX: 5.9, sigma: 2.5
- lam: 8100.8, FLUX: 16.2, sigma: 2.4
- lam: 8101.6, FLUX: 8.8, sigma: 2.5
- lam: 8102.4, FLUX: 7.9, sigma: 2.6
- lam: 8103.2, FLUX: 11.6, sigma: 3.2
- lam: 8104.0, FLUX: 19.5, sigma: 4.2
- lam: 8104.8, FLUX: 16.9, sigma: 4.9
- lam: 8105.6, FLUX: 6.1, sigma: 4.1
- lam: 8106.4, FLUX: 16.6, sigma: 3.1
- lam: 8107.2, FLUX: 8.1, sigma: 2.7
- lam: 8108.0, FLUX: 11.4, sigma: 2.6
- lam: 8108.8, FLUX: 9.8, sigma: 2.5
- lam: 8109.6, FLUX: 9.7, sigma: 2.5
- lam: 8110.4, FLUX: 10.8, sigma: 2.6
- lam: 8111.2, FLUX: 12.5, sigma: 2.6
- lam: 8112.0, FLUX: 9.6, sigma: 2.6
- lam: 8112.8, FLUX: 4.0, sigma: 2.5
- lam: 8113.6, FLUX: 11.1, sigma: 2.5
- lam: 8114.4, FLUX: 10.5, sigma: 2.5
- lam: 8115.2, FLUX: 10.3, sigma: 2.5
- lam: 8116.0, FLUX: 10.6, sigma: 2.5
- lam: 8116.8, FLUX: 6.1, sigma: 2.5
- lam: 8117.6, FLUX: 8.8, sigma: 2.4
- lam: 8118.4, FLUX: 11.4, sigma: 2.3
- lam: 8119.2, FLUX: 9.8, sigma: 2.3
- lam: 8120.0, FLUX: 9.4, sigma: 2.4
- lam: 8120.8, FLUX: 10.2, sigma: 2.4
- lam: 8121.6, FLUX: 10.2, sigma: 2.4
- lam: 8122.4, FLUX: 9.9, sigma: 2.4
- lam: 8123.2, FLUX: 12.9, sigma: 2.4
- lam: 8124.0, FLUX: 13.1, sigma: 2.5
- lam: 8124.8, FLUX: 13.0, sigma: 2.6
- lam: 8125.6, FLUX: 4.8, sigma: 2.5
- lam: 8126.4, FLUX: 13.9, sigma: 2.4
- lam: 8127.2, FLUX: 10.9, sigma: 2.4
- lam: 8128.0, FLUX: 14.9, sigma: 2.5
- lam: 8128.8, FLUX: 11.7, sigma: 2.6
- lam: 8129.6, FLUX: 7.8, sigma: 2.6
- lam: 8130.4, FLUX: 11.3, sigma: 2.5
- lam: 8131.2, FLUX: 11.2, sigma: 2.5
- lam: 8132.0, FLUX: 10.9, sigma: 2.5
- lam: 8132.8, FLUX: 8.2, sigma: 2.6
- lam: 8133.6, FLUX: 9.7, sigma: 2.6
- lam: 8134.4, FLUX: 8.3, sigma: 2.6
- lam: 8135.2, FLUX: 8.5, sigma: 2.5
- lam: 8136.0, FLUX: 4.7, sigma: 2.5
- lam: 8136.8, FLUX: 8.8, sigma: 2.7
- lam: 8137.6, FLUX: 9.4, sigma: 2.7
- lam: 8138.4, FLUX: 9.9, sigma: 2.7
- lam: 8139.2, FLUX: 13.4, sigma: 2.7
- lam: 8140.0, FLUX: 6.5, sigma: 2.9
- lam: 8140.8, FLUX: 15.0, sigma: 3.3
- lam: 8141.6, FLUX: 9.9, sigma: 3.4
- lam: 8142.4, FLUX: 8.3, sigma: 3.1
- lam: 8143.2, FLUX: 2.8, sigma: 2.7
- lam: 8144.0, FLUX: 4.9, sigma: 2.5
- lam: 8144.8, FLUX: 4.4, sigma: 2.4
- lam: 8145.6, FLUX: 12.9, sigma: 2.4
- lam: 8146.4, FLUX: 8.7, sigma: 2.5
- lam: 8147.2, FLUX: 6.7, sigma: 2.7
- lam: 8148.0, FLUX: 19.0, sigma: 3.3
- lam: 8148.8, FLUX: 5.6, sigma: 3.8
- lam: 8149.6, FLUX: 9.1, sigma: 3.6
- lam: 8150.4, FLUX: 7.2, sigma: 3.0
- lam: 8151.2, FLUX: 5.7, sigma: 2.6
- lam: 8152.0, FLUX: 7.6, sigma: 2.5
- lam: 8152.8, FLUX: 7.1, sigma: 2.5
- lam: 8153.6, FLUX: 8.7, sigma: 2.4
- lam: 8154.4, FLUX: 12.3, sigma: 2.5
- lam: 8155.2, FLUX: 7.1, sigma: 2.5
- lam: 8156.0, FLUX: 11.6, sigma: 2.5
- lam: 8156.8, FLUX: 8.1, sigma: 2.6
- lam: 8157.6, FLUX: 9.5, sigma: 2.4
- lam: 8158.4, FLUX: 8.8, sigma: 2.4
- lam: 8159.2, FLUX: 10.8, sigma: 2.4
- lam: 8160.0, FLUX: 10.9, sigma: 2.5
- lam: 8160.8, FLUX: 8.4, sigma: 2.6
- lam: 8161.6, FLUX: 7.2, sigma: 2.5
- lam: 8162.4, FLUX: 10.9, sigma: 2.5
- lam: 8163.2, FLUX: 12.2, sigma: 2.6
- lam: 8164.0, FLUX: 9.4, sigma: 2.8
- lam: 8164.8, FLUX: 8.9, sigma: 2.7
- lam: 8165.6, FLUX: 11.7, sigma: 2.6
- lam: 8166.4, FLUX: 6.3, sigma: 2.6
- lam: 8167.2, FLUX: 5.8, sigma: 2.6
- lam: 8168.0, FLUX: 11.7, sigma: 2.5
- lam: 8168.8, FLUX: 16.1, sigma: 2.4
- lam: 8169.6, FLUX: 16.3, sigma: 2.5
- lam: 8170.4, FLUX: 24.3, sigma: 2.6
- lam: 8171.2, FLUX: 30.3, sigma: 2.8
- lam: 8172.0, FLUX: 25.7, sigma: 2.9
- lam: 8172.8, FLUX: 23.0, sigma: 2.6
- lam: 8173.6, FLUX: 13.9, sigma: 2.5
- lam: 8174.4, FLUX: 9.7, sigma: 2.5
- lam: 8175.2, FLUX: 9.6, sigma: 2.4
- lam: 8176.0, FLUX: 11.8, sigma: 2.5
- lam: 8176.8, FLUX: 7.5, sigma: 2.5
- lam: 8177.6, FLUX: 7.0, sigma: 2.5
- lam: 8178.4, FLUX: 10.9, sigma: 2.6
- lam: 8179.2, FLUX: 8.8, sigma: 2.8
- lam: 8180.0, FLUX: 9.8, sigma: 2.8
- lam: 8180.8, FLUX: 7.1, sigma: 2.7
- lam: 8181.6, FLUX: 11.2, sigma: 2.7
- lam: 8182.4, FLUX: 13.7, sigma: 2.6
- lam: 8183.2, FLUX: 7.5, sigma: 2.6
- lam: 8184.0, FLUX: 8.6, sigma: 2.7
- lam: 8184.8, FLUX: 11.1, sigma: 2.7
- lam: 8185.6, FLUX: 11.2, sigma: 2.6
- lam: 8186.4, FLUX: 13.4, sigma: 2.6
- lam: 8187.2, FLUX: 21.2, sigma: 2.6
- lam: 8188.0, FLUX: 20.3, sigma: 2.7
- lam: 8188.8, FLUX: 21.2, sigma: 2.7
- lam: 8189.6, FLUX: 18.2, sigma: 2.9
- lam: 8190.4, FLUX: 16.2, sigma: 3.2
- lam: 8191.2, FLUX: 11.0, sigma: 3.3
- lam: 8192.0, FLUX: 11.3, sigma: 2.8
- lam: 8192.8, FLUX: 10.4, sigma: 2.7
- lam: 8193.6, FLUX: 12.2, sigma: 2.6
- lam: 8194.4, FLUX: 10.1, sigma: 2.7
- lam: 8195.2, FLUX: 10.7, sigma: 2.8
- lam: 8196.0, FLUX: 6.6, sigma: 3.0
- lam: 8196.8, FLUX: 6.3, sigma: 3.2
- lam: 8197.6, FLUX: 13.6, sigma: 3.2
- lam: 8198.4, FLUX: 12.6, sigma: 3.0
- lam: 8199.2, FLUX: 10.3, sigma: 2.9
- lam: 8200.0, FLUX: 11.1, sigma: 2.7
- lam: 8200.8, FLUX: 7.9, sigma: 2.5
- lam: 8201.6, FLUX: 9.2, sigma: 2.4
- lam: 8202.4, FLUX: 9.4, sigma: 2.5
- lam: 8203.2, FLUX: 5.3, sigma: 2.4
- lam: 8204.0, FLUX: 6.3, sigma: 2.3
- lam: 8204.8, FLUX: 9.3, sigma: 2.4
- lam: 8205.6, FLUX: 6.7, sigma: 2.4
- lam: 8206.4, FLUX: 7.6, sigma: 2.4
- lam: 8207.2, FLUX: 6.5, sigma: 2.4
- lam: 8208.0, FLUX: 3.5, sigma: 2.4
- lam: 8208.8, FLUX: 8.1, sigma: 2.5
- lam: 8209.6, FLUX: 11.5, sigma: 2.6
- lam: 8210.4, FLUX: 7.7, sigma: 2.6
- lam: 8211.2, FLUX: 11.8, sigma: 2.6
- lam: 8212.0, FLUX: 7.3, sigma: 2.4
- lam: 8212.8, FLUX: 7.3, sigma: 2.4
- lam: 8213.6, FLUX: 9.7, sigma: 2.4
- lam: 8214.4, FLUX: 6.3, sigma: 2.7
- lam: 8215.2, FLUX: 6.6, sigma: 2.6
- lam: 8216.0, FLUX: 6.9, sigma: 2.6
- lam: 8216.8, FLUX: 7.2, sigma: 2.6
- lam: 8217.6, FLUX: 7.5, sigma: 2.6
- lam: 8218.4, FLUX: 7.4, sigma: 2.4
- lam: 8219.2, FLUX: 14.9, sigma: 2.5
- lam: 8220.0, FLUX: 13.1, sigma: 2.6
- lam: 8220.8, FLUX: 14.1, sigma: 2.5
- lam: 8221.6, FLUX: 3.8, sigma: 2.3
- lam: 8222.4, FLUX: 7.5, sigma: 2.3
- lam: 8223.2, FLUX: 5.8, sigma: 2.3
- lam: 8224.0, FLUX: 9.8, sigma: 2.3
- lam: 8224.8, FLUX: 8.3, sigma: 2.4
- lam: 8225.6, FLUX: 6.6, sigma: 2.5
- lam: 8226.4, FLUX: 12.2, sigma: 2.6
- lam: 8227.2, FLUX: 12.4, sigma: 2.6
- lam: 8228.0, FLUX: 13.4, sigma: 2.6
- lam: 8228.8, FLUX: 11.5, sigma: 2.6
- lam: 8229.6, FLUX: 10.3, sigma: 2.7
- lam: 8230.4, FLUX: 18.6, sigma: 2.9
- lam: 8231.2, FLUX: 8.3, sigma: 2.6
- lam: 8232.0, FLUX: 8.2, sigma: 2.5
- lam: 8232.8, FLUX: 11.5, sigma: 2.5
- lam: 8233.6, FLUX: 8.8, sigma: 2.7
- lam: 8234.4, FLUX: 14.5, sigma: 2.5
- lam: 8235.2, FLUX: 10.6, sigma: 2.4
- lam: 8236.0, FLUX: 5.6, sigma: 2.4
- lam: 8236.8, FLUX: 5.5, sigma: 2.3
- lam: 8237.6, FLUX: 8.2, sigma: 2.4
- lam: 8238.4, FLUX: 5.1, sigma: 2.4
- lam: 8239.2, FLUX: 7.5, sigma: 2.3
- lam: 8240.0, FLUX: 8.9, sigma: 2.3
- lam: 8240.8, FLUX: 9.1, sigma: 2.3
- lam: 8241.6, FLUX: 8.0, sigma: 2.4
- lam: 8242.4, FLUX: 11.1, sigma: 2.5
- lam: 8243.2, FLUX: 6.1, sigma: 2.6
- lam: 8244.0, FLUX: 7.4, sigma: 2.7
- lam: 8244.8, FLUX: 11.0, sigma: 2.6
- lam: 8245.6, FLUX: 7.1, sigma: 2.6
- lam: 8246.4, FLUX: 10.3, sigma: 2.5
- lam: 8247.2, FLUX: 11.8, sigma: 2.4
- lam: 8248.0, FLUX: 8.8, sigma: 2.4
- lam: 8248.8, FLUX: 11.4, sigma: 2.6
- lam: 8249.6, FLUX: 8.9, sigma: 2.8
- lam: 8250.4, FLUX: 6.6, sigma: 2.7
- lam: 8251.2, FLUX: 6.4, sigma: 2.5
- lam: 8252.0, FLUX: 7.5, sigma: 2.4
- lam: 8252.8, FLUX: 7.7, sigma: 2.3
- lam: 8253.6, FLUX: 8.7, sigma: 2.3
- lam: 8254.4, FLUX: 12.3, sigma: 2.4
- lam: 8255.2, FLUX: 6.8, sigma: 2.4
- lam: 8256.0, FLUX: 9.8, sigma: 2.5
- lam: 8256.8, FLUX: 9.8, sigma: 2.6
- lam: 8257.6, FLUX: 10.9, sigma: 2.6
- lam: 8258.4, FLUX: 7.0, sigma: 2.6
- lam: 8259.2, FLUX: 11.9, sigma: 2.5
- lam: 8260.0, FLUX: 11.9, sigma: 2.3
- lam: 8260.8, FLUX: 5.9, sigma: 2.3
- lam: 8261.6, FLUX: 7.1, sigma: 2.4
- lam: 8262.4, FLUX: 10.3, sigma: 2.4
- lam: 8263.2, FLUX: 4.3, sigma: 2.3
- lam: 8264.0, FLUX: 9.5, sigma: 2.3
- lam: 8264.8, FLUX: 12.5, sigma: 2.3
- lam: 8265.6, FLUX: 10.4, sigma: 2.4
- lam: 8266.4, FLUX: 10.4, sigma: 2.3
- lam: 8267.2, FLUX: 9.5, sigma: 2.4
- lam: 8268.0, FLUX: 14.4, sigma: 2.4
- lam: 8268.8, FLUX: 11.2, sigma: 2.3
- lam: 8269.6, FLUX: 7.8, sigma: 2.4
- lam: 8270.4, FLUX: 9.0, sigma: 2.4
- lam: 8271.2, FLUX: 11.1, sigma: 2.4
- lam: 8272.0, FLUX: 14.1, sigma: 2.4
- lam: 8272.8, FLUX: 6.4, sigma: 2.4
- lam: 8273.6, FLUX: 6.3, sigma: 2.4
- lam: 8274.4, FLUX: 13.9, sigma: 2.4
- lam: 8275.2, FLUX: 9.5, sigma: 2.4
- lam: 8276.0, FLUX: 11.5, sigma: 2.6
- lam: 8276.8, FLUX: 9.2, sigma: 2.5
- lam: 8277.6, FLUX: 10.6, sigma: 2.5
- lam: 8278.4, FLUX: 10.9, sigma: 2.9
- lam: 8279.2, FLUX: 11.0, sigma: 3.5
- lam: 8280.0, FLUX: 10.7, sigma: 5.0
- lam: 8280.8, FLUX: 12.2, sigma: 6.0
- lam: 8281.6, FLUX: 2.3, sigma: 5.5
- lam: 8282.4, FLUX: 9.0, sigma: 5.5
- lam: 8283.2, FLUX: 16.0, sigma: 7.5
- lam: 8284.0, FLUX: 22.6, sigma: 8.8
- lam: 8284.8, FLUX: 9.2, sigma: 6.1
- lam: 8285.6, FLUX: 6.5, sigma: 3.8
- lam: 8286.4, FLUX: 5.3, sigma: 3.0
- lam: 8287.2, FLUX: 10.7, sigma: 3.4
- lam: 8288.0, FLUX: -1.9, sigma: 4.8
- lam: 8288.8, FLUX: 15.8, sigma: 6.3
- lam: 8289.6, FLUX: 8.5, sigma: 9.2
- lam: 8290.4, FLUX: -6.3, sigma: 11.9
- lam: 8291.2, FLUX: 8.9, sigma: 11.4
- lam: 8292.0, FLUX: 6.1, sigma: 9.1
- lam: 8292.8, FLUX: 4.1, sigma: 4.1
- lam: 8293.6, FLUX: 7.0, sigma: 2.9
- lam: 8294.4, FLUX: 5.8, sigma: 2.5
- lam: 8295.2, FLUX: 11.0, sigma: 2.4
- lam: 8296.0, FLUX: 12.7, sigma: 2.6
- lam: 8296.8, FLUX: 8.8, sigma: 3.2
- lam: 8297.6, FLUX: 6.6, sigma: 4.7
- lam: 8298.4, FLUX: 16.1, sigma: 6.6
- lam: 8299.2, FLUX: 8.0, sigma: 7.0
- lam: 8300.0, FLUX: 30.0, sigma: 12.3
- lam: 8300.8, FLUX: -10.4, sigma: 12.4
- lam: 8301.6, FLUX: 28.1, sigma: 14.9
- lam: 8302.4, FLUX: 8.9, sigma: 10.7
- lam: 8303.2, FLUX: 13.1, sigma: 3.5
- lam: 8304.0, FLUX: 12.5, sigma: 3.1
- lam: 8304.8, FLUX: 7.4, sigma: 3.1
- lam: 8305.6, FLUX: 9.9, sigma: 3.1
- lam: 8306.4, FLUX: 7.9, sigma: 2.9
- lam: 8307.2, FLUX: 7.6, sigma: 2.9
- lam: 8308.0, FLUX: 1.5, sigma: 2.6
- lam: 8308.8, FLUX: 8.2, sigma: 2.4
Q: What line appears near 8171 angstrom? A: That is [S II]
